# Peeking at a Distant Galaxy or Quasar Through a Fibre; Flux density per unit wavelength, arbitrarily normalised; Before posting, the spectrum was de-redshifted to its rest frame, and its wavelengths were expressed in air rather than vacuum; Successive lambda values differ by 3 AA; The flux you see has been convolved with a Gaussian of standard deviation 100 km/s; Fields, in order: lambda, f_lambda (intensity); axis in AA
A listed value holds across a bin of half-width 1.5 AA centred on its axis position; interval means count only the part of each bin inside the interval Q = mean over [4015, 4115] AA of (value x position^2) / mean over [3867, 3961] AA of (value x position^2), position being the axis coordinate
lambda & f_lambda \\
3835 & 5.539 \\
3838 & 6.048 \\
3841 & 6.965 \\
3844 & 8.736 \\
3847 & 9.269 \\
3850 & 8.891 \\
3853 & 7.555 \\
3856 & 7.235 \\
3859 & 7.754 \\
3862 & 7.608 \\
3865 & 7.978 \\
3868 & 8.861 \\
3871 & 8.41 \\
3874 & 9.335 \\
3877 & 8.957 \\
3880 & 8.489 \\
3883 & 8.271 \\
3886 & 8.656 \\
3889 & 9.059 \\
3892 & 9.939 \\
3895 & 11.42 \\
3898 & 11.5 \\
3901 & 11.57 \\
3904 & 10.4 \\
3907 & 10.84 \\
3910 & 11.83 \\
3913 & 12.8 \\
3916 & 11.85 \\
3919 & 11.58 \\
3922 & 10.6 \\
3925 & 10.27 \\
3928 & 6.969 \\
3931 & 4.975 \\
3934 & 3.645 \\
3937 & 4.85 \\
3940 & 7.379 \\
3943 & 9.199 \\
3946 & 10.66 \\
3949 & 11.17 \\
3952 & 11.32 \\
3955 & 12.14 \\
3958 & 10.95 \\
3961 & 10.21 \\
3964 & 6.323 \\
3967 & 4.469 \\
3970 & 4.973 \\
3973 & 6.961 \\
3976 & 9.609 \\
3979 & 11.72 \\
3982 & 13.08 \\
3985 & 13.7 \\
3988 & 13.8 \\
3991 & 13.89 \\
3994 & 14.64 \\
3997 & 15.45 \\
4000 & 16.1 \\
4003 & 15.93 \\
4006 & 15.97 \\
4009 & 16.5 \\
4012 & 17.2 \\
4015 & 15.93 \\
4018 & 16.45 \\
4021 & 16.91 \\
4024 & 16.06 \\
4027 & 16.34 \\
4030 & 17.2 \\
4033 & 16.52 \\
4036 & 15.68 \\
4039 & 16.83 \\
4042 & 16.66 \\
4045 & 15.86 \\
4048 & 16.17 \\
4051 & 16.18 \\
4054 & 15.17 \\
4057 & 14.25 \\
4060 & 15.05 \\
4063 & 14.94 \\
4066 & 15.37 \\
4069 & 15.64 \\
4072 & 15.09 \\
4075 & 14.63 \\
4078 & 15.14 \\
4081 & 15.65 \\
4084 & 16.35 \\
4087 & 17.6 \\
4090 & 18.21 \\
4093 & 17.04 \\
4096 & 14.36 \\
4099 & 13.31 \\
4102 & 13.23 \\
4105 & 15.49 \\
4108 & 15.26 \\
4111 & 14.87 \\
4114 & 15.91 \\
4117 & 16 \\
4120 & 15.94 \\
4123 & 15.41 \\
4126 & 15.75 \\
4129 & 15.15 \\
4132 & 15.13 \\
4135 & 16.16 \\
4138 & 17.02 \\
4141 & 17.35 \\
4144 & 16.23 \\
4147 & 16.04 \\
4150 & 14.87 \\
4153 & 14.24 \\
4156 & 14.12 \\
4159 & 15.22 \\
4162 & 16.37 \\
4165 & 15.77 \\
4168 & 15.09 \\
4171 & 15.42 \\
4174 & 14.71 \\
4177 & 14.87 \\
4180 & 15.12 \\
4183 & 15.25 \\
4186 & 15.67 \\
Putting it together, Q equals 1.76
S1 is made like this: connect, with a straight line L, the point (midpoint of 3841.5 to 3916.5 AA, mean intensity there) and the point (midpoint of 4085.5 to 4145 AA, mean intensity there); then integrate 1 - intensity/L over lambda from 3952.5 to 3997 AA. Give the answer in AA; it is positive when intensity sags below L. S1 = 5.2 AA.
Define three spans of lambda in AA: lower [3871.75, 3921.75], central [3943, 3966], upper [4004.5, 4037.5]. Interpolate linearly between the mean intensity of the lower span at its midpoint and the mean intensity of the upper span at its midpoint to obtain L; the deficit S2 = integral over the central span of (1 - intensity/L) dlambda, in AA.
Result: 5.2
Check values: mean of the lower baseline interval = 10.4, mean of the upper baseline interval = 16.4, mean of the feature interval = 10.2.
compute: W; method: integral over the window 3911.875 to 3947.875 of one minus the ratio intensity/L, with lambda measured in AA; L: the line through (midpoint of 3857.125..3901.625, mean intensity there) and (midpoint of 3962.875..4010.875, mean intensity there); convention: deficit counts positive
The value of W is 6.1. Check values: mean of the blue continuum 9.12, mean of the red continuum 12.2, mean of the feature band 8.71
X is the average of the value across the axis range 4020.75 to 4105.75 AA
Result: 15.7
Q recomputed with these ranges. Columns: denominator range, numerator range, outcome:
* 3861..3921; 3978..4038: 1.64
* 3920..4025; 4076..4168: 1.47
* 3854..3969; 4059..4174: 1.88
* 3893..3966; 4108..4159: 1.78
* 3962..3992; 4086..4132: 1.69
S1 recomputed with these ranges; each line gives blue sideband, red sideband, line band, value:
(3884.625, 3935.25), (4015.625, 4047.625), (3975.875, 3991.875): 1.2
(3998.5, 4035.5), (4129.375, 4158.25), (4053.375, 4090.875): 1.1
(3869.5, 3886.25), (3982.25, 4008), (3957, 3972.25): 6.9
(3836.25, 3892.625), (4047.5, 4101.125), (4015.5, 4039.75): -4.5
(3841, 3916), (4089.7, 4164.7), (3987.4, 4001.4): -3.0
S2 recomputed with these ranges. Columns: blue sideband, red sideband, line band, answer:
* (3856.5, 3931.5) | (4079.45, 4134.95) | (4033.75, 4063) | -3.8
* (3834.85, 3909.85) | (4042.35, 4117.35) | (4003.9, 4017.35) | -3.1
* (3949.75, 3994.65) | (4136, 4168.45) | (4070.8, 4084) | -1.7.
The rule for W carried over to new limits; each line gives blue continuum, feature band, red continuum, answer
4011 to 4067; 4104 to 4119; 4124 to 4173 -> 0.2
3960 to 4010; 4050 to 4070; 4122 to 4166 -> -2.2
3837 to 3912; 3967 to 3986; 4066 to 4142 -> 4.1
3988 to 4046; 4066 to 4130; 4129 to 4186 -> 0.8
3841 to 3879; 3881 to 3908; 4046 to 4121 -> -2.0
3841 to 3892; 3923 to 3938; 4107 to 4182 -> 5.5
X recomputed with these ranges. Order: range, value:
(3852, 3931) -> 9.53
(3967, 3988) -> 9.88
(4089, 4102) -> 15.3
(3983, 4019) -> 15.4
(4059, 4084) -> 15.3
